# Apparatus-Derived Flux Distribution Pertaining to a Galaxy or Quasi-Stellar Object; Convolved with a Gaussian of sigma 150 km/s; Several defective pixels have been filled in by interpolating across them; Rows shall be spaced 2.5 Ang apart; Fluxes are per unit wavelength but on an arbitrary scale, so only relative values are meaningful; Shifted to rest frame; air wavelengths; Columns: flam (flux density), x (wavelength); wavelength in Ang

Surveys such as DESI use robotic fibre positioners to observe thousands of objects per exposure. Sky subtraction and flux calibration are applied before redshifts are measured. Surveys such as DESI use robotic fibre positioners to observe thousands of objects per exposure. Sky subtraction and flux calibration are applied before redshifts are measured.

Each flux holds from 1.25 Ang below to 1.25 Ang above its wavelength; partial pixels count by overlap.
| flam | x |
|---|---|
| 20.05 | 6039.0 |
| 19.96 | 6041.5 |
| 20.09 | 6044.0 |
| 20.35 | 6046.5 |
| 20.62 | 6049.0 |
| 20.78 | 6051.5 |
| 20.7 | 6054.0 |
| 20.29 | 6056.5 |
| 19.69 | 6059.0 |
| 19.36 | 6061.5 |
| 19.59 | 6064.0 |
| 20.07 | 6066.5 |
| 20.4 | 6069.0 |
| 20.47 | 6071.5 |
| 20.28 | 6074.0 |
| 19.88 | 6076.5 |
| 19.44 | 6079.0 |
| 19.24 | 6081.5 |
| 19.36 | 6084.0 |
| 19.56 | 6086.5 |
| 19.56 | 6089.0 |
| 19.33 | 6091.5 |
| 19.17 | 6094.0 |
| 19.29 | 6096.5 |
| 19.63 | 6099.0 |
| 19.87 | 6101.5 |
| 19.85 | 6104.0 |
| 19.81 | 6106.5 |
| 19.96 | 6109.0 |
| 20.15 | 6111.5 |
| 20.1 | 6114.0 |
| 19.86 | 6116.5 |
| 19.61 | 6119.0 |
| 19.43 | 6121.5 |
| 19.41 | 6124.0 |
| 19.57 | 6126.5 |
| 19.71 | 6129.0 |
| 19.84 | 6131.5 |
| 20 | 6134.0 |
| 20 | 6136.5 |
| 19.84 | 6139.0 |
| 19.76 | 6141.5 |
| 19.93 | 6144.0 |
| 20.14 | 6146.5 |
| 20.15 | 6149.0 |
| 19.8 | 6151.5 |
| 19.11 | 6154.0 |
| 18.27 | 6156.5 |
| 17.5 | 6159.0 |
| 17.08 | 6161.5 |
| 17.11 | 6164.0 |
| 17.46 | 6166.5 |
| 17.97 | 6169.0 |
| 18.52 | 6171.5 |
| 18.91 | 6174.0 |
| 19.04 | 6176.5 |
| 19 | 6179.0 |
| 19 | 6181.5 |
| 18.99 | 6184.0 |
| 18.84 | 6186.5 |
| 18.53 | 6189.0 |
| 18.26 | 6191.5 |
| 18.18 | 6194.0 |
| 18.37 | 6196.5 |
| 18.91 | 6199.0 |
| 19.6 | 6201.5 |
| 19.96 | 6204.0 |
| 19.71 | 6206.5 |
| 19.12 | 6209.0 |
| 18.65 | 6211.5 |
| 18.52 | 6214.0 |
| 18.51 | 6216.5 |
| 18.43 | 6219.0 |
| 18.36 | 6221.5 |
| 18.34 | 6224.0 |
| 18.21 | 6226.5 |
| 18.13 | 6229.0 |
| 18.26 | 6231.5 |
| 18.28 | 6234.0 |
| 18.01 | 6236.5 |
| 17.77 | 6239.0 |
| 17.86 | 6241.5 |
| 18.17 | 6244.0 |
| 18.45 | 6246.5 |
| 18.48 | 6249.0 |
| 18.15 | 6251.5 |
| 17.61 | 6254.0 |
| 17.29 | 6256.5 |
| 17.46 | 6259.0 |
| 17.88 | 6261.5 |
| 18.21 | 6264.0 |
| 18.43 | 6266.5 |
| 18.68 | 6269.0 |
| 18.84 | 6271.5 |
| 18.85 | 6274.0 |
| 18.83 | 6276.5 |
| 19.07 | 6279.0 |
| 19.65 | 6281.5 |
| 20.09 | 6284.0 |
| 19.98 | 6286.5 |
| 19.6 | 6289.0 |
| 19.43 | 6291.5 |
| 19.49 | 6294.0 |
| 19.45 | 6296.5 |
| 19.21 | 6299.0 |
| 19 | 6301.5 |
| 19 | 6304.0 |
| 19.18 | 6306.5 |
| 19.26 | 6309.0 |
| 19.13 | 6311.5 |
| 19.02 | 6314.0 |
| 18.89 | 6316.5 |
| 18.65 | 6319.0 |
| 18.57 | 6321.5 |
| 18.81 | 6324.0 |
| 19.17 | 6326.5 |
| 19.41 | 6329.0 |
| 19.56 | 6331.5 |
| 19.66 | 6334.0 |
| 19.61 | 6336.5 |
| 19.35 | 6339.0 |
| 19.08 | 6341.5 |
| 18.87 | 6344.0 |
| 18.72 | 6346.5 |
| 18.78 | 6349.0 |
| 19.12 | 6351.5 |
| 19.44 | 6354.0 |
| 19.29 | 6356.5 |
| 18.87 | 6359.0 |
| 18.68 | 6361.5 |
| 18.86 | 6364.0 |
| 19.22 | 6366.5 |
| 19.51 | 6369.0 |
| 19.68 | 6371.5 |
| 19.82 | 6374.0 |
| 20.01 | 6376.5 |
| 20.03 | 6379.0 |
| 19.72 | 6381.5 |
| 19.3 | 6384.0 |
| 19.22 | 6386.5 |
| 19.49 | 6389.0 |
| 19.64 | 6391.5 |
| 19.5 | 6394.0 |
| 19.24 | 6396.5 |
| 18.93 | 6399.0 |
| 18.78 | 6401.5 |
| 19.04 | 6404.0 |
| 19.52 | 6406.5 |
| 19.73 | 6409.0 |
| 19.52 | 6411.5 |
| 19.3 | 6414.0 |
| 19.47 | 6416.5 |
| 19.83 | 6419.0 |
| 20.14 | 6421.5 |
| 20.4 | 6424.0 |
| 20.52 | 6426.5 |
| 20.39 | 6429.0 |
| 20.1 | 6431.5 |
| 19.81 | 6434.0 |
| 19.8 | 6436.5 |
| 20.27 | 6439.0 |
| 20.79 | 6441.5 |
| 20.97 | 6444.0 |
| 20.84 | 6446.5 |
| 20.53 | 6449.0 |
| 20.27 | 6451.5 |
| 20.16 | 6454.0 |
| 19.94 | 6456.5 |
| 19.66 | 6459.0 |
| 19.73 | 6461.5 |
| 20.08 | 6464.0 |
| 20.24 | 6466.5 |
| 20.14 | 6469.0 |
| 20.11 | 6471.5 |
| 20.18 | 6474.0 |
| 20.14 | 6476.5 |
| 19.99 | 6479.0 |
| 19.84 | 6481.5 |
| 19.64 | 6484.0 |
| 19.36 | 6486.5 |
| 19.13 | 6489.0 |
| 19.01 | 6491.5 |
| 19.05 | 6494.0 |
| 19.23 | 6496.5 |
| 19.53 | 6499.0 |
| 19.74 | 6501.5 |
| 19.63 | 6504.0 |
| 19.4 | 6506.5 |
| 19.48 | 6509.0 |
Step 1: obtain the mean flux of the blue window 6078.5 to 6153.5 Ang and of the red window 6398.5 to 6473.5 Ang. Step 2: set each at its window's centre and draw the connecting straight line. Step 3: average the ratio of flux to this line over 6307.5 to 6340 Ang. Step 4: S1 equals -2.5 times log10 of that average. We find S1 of 0.04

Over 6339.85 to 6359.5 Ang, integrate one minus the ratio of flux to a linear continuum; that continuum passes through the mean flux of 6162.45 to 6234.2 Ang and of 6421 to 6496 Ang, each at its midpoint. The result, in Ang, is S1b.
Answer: 0.4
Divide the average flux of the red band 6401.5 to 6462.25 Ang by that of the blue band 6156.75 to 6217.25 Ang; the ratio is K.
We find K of 1.08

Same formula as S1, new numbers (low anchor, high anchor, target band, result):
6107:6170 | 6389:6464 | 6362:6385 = 0.013 mag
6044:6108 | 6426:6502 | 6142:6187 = 0.065 mag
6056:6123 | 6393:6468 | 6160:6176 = 0.109 mag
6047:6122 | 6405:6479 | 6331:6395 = 0.038 mag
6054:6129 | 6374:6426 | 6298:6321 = 0.033 mag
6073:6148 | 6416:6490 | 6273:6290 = 0.025 mag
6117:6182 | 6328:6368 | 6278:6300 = -0.024 mag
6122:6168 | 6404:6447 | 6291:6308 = 0.022 mag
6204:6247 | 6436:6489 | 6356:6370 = 0.020 mag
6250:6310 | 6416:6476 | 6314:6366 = 0.015 mag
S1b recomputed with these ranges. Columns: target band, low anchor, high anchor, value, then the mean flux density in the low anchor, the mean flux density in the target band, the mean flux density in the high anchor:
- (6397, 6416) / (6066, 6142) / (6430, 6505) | 0.6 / 19.8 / 19.3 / 19.9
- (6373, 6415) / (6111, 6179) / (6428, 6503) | 0.7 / 19.2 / 19.5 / 20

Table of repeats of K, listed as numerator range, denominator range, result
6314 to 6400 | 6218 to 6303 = 1.04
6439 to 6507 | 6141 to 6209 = 1.06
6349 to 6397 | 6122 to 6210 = 1.02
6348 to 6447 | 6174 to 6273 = 1.06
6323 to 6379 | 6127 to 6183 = 1.01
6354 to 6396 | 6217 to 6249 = 1.07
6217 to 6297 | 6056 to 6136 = 0.94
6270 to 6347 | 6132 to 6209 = 1.01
